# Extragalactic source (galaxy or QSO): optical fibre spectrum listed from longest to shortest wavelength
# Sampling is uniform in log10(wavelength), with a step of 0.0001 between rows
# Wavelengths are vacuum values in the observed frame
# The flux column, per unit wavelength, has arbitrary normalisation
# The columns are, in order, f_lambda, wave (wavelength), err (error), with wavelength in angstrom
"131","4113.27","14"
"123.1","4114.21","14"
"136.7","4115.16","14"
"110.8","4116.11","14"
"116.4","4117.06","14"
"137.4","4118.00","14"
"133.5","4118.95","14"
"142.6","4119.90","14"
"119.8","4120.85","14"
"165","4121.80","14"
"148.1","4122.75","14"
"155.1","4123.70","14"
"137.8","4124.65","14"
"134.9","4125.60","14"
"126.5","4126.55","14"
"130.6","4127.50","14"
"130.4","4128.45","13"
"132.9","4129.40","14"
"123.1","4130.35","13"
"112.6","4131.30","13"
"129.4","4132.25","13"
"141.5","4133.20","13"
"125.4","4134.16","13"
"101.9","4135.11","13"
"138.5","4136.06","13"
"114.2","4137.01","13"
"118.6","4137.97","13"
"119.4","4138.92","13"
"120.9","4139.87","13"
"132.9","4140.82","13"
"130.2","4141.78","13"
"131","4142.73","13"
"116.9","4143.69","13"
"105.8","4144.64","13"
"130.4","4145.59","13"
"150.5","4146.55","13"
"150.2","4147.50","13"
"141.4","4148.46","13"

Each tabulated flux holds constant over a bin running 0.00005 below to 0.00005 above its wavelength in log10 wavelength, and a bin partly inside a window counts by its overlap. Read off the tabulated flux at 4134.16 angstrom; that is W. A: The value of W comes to 125.4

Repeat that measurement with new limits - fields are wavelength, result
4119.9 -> 142.6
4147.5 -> 150.2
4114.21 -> 123.1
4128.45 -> 130.4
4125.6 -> 134.9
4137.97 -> 118.6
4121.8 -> 165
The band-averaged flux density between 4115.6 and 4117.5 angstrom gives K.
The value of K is 114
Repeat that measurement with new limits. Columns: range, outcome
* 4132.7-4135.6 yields 123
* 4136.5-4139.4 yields 118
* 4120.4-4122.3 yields 143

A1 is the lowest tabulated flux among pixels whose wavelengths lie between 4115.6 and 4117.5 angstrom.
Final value 110.8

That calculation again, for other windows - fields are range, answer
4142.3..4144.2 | 116.9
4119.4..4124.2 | 119.8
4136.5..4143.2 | 114.2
